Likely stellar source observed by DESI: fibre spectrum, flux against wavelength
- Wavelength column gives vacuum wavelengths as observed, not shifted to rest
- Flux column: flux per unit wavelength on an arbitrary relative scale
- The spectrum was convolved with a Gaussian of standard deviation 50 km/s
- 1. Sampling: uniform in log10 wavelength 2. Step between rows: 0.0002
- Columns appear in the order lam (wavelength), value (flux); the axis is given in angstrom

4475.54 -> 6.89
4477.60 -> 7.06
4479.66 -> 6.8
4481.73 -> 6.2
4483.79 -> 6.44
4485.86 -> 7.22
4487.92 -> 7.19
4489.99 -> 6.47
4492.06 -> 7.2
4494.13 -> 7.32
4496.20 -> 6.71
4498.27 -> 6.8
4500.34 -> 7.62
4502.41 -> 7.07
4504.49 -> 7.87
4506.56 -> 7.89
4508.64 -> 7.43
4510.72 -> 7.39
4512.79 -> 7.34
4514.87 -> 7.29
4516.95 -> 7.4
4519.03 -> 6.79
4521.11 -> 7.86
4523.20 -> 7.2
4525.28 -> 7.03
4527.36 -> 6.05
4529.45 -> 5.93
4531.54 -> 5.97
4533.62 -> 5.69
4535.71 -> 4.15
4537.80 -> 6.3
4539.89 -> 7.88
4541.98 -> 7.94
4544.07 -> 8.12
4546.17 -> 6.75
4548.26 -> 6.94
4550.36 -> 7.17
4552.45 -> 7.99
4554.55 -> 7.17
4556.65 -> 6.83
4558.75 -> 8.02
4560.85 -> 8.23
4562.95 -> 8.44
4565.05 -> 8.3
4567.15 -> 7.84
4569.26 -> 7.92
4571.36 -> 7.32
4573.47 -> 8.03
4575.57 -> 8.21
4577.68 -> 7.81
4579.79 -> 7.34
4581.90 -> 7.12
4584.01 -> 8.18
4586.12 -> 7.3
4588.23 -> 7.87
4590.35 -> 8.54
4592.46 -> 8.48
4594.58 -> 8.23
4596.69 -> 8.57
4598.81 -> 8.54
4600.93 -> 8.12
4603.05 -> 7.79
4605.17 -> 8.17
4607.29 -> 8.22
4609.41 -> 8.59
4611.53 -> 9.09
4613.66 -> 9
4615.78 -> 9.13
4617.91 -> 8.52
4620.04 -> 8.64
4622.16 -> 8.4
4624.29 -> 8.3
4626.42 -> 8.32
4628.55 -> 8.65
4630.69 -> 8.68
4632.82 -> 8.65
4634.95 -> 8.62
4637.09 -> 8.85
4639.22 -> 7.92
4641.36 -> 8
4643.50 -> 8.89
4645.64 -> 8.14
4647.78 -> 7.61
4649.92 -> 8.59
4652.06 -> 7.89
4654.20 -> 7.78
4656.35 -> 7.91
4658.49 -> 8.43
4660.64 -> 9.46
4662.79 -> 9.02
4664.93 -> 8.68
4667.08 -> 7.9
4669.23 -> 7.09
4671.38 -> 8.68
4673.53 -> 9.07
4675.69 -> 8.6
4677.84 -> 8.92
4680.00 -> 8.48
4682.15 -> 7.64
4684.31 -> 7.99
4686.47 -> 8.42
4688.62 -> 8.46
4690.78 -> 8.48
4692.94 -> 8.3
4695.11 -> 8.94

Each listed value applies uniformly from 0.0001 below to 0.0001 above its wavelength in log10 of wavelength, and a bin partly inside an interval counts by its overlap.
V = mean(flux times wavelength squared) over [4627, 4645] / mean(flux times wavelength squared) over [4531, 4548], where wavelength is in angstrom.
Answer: 1.34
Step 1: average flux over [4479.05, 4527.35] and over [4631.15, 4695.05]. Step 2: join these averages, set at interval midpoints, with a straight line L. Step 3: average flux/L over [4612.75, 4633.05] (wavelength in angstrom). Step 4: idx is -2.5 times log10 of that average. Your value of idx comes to -0.07 mag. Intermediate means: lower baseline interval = 7.13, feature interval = 8.63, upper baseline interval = 8.37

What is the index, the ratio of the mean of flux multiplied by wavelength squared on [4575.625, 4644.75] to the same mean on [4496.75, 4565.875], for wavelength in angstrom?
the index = 1.20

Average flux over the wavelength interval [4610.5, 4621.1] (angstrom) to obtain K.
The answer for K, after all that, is 8.87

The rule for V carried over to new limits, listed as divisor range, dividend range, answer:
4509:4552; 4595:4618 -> 1.28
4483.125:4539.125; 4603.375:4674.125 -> 1.30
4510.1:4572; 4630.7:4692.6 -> 1.23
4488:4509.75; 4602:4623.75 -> 1.24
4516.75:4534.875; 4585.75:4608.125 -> 1.28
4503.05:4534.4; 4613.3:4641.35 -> 1.28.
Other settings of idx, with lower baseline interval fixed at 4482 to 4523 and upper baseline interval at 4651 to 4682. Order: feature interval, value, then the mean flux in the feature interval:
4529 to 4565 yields 0.07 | 7.09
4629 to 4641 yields -0.04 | 8.51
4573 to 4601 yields -0.03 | 8.02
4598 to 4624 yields -0.07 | 8.51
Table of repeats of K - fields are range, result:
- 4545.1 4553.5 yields 7.21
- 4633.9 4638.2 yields 8.73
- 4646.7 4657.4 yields 7.96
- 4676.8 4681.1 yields 8.69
